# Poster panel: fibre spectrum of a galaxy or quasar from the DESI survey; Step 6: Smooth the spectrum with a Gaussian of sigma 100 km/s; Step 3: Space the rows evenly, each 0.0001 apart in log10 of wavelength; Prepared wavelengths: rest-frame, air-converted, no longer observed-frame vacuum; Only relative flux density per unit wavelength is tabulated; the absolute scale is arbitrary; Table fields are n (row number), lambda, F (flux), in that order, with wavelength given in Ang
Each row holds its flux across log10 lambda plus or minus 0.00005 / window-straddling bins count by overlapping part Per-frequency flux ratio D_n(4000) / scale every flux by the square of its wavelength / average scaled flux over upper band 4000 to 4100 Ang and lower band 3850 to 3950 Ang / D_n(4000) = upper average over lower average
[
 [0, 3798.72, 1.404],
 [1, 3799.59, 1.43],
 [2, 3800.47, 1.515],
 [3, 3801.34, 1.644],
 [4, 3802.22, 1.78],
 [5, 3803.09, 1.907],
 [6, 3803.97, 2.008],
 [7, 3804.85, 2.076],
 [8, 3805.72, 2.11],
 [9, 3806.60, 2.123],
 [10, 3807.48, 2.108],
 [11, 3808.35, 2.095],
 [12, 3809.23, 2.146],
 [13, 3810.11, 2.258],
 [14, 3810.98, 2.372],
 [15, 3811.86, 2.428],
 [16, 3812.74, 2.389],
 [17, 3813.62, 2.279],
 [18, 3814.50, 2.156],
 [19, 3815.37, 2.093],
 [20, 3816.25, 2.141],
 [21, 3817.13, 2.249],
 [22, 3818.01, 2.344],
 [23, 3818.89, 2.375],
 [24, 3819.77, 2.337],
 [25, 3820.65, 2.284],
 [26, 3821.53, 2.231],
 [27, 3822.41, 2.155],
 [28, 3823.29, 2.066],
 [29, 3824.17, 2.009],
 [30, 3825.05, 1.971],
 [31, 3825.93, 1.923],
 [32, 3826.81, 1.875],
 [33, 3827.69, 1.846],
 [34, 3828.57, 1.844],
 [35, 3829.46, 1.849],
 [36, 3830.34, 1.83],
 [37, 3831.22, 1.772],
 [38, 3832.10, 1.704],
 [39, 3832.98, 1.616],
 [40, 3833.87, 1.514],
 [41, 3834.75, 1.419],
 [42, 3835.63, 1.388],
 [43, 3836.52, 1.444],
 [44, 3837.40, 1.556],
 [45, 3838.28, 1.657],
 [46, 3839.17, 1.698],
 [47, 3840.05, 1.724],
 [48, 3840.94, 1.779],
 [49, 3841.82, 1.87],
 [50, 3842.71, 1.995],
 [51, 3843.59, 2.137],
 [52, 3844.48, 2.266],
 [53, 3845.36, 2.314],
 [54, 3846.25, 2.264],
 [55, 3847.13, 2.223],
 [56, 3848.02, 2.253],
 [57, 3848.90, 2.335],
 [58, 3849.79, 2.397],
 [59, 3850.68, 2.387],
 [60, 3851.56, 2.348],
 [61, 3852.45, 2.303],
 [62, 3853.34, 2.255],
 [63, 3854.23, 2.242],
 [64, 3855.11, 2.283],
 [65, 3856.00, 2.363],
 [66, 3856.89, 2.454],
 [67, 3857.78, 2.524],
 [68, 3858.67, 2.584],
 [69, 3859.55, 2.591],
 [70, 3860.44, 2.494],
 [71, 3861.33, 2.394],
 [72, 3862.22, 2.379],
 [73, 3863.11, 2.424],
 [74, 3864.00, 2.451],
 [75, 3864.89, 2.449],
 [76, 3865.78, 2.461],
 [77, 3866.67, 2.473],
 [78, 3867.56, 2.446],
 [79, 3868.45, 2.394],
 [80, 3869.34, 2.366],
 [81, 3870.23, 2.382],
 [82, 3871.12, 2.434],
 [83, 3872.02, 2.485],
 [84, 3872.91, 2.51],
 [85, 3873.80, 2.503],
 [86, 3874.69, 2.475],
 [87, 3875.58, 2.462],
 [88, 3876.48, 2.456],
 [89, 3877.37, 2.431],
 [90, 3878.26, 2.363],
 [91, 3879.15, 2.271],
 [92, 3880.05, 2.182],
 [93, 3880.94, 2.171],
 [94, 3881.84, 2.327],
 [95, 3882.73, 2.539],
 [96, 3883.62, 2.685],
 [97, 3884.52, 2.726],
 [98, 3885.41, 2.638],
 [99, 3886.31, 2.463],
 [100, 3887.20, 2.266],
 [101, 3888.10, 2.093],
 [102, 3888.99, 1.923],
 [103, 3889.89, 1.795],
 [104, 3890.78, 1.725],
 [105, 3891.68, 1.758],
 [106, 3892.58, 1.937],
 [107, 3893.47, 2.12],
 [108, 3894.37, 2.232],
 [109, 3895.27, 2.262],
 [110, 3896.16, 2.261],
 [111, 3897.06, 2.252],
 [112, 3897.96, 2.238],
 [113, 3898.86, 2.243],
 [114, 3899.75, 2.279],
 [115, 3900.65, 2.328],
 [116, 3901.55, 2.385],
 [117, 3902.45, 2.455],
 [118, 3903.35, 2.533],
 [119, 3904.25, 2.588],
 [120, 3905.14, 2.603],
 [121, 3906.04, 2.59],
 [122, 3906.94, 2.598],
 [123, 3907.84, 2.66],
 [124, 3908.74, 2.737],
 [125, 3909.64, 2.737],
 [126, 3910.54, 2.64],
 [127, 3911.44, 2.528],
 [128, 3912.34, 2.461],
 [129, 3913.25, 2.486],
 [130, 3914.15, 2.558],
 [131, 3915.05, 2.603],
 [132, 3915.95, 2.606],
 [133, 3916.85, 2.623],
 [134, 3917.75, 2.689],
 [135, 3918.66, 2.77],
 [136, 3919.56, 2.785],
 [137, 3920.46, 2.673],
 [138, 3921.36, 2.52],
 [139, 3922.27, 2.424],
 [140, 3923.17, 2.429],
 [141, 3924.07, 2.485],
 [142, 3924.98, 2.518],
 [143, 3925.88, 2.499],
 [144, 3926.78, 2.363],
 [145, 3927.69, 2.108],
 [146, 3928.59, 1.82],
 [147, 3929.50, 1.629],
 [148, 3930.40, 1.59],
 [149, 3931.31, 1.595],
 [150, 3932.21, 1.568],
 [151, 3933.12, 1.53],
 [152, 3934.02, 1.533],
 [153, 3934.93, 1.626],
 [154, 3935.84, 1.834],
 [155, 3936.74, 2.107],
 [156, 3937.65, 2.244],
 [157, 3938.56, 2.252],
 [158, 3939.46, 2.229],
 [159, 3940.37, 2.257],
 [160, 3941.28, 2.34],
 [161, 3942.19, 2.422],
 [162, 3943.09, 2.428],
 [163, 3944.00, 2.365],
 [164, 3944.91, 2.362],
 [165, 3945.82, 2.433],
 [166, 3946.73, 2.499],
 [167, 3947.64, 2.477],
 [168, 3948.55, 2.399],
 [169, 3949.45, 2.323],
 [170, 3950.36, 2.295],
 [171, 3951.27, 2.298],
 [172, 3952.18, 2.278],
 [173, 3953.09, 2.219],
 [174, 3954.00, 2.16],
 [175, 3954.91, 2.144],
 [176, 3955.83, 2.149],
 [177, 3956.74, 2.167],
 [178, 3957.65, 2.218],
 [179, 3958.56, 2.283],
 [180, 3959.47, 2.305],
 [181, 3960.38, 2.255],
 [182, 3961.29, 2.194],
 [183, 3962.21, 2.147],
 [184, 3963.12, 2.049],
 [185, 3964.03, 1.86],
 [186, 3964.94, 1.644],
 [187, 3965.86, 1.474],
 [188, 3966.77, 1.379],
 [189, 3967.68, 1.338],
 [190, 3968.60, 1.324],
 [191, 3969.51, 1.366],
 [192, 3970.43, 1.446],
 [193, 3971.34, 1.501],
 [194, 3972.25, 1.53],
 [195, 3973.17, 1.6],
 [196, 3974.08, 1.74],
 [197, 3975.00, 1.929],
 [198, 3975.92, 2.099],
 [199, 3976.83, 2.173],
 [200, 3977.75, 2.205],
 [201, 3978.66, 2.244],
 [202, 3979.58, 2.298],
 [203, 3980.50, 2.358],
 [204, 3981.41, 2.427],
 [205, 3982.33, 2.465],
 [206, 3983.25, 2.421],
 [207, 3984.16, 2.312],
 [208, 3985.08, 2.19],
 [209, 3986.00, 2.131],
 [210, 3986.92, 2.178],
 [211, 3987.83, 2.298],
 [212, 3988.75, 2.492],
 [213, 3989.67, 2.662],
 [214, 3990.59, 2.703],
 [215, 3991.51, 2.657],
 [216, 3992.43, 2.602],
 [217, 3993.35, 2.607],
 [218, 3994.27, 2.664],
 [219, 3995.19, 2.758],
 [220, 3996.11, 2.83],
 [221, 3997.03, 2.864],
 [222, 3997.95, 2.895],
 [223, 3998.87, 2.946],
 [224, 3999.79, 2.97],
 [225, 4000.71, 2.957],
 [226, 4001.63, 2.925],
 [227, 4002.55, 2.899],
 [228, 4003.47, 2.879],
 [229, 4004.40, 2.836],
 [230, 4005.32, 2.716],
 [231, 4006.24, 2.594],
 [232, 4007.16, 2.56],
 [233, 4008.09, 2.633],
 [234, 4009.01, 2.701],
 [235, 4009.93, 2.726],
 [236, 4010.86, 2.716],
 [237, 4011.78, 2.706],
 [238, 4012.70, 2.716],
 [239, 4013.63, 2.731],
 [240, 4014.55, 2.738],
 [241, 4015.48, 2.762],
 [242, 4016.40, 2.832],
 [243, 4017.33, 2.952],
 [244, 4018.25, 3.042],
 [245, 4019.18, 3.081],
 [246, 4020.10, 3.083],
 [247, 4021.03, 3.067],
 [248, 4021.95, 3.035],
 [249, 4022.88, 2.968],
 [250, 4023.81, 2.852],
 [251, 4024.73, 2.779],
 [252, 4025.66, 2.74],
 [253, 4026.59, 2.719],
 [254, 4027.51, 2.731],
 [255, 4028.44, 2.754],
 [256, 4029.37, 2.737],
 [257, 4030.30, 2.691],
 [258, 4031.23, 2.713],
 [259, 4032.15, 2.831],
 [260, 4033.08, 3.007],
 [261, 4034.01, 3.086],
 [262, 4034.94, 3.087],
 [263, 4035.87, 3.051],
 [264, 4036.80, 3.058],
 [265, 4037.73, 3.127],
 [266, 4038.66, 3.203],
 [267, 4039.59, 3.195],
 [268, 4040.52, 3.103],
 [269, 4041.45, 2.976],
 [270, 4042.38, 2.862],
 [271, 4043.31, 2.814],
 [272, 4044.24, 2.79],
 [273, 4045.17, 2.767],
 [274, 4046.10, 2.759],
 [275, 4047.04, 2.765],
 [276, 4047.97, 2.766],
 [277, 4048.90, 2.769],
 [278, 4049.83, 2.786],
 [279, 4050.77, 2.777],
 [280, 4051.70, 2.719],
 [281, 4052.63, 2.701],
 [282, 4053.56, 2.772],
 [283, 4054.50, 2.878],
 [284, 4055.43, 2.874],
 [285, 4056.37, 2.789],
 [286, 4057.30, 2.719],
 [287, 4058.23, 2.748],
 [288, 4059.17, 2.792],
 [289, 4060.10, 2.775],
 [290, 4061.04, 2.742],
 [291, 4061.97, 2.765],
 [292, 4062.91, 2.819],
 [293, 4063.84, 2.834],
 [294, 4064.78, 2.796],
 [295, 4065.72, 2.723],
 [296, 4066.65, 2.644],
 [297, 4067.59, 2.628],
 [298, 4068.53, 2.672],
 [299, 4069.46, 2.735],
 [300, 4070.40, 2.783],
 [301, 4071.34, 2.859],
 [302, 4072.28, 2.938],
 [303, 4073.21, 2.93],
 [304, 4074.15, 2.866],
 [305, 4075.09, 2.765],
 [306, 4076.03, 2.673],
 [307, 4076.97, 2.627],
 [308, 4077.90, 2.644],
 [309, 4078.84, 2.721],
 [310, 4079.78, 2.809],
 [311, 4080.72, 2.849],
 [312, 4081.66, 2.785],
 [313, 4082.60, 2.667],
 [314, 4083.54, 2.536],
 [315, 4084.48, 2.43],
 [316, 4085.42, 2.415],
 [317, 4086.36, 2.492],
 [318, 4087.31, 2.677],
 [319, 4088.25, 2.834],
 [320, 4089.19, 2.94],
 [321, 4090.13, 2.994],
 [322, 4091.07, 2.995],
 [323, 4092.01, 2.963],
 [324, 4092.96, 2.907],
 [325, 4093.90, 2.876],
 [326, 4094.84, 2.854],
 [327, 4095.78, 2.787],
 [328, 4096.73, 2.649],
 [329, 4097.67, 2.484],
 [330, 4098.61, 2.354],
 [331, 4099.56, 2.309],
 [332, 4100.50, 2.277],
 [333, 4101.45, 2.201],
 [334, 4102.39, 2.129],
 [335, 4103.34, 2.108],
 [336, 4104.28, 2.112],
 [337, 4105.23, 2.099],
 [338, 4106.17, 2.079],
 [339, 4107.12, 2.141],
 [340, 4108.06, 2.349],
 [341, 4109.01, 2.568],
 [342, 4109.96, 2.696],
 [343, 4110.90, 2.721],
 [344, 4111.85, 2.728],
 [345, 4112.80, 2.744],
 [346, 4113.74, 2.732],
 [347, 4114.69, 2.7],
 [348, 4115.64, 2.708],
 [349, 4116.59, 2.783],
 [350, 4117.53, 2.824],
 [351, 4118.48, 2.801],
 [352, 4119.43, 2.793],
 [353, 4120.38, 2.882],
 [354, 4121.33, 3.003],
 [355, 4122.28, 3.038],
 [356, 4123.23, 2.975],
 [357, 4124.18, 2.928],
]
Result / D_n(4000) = 1.29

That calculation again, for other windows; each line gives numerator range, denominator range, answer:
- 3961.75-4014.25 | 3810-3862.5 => 1.20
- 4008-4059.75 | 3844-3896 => 1.33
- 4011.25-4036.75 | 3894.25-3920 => 1.21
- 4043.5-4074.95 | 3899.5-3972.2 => 1.34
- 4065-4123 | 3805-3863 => 1.44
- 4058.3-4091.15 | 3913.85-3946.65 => 1.31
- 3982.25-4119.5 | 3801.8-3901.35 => 1.38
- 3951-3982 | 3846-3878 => 0.86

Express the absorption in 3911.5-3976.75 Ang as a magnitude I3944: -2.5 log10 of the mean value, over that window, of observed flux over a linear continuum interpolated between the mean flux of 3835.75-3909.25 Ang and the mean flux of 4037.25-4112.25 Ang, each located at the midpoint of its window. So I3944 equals 0.15 mag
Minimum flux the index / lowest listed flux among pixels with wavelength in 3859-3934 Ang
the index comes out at 1.53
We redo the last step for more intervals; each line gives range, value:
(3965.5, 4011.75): 1.324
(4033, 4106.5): 2.079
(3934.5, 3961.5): 1.626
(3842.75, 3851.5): 2.137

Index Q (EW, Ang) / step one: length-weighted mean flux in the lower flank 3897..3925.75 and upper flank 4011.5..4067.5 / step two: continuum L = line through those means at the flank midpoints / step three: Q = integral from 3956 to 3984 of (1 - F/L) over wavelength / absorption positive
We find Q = 7.6 Ang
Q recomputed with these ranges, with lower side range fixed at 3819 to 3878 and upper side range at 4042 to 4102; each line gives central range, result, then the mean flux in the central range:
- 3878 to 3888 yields -0.70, 2.41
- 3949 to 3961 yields 0.97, 2.24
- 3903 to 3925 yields -2.49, 2.6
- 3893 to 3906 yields -0.30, 2.35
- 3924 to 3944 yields 2.85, 2.04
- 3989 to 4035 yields -4.13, 2.81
